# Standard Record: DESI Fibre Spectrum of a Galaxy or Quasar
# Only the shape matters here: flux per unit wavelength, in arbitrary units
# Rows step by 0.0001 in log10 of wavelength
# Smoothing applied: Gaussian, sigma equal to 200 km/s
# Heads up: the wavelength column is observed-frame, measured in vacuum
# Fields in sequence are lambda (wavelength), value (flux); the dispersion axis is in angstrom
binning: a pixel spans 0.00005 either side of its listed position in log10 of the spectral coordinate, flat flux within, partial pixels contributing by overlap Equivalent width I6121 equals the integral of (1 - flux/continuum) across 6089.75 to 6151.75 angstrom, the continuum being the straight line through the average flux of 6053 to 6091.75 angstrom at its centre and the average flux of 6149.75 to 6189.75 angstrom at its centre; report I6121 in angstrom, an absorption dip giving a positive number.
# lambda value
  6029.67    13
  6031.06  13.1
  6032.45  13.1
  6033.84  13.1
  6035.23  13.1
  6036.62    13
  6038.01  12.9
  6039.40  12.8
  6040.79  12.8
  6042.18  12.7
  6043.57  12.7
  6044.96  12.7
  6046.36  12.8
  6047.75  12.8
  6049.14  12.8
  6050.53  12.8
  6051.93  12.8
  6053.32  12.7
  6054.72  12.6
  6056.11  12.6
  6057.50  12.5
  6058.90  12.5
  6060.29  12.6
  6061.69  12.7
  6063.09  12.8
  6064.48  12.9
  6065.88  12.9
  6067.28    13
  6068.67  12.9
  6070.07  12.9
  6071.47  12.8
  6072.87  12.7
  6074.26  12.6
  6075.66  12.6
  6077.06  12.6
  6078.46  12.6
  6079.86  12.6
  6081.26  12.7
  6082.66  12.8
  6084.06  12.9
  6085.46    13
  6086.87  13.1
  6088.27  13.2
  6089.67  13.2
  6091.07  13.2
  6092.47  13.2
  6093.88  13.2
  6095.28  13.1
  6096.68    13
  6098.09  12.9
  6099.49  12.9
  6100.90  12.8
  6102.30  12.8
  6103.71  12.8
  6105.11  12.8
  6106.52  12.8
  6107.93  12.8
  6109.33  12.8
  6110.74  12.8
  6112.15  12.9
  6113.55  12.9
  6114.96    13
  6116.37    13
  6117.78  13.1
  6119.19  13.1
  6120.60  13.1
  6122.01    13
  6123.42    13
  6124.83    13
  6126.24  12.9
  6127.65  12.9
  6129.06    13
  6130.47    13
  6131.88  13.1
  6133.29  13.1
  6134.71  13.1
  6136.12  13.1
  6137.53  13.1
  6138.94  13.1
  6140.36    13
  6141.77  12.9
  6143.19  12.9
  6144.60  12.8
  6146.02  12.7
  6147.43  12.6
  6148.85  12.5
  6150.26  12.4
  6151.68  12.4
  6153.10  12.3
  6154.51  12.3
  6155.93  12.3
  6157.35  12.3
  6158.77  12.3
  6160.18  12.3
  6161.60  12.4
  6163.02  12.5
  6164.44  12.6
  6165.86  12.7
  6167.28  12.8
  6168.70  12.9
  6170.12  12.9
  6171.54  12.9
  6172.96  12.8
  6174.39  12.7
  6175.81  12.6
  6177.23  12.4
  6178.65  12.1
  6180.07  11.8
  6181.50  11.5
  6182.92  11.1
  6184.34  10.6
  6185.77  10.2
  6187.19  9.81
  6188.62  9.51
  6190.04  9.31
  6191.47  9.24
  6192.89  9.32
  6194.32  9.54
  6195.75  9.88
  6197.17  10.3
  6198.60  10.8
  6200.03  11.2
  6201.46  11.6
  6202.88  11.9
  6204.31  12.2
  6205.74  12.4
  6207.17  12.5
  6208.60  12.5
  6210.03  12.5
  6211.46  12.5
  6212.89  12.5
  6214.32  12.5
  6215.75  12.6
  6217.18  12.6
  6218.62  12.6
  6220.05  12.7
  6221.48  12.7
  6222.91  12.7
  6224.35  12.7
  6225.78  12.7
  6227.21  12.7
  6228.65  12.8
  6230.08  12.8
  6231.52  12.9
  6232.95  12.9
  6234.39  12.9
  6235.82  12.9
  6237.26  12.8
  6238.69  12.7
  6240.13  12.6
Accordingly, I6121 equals -2.6 angstrom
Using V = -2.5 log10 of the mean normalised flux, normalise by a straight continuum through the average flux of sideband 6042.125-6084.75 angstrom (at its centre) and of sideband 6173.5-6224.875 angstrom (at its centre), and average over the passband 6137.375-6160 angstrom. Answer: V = -0.05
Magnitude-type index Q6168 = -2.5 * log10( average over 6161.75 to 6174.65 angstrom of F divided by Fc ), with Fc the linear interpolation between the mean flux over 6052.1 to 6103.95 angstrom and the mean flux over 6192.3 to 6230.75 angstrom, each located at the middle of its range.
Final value -0.04 mag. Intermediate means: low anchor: 12.8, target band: 12.7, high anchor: 12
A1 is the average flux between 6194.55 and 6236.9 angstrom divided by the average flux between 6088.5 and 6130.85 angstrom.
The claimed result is 0.95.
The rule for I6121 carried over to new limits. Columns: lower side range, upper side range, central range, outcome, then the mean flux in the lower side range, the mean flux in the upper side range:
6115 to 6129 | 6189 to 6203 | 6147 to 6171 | -1.85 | 13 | 10.2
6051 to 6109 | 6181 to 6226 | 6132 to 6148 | -1.04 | 12.8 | 11.4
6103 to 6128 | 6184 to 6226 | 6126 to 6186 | -1.25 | 12.9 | 11.5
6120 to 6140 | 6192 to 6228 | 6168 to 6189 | 1.03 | 13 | 11.9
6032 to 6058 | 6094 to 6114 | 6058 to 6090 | 0.10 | 12.8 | 12.9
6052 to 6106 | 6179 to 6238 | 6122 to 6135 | -0.62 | 12.8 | 11.7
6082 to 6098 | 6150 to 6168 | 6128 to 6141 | -0.42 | 13.1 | 12.4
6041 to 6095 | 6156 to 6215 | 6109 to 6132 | -1.26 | 12.8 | 11.7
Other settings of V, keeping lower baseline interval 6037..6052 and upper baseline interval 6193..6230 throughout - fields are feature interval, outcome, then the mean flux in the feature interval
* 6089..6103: -0.04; 13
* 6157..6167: -0.02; 12.5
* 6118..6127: -0.05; 13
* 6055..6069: 0.00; 12.7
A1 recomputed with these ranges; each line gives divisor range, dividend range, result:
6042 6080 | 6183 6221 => 0.89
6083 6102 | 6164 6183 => 0.95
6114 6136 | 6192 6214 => 0.88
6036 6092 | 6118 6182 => 0.99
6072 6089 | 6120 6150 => 1.01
